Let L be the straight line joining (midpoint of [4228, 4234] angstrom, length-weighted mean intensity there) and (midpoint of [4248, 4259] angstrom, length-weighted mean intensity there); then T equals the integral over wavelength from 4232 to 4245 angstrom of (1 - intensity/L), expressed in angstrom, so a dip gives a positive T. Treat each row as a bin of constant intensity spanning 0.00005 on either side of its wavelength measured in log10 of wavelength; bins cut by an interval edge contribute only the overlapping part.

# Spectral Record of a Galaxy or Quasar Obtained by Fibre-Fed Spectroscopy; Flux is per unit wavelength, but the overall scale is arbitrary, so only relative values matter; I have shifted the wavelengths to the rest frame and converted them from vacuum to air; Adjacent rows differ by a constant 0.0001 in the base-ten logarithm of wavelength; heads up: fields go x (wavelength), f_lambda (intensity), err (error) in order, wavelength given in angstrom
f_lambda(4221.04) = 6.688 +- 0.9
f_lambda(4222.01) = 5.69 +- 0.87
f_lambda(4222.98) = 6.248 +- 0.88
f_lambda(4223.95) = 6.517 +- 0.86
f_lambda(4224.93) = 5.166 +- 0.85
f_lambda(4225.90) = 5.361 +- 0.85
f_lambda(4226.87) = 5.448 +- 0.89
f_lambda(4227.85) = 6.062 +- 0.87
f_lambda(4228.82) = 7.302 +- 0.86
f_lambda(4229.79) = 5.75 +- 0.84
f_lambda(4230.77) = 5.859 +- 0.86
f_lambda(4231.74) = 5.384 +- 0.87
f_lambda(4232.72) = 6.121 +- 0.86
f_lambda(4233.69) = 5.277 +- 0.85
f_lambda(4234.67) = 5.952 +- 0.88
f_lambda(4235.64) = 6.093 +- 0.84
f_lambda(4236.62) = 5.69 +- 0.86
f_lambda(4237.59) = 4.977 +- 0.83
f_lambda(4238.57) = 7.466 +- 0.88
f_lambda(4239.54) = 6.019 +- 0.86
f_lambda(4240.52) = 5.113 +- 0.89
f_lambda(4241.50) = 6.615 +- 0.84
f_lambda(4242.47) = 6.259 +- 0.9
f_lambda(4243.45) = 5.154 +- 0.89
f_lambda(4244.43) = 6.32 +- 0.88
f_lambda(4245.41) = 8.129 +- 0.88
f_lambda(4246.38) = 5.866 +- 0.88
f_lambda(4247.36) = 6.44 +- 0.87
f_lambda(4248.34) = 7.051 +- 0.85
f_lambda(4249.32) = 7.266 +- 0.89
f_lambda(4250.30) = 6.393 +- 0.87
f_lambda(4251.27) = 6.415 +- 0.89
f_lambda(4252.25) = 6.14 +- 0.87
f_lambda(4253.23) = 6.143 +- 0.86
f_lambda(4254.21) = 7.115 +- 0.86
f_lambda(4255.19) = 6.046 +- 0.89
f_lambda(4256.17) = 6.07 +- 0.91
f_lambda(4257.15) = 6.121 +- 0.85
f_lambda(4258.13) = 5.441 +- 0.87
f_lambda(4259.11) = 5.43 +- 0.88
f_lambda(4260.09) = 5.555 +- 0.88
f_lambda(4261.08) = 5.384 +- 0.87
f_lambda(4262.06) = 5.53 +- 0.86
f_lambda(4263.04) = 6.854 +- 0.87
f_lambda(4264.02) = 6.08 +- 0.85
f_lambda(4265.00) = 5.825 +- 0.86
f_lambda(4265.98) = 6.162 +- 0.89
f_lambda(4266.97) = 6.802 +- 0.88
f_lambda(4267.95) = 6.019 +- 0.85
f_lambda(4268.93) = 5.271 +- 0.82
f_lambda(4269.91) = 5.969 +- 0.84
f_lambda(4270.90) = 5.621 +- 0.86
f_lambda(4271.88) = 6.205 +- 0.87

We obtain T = 0.4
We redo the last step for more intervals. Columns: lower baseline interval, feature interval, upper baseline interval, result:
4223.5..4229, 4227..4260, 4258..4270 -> -1.5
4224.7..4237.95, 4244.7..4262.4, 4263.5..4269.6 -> -1.0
